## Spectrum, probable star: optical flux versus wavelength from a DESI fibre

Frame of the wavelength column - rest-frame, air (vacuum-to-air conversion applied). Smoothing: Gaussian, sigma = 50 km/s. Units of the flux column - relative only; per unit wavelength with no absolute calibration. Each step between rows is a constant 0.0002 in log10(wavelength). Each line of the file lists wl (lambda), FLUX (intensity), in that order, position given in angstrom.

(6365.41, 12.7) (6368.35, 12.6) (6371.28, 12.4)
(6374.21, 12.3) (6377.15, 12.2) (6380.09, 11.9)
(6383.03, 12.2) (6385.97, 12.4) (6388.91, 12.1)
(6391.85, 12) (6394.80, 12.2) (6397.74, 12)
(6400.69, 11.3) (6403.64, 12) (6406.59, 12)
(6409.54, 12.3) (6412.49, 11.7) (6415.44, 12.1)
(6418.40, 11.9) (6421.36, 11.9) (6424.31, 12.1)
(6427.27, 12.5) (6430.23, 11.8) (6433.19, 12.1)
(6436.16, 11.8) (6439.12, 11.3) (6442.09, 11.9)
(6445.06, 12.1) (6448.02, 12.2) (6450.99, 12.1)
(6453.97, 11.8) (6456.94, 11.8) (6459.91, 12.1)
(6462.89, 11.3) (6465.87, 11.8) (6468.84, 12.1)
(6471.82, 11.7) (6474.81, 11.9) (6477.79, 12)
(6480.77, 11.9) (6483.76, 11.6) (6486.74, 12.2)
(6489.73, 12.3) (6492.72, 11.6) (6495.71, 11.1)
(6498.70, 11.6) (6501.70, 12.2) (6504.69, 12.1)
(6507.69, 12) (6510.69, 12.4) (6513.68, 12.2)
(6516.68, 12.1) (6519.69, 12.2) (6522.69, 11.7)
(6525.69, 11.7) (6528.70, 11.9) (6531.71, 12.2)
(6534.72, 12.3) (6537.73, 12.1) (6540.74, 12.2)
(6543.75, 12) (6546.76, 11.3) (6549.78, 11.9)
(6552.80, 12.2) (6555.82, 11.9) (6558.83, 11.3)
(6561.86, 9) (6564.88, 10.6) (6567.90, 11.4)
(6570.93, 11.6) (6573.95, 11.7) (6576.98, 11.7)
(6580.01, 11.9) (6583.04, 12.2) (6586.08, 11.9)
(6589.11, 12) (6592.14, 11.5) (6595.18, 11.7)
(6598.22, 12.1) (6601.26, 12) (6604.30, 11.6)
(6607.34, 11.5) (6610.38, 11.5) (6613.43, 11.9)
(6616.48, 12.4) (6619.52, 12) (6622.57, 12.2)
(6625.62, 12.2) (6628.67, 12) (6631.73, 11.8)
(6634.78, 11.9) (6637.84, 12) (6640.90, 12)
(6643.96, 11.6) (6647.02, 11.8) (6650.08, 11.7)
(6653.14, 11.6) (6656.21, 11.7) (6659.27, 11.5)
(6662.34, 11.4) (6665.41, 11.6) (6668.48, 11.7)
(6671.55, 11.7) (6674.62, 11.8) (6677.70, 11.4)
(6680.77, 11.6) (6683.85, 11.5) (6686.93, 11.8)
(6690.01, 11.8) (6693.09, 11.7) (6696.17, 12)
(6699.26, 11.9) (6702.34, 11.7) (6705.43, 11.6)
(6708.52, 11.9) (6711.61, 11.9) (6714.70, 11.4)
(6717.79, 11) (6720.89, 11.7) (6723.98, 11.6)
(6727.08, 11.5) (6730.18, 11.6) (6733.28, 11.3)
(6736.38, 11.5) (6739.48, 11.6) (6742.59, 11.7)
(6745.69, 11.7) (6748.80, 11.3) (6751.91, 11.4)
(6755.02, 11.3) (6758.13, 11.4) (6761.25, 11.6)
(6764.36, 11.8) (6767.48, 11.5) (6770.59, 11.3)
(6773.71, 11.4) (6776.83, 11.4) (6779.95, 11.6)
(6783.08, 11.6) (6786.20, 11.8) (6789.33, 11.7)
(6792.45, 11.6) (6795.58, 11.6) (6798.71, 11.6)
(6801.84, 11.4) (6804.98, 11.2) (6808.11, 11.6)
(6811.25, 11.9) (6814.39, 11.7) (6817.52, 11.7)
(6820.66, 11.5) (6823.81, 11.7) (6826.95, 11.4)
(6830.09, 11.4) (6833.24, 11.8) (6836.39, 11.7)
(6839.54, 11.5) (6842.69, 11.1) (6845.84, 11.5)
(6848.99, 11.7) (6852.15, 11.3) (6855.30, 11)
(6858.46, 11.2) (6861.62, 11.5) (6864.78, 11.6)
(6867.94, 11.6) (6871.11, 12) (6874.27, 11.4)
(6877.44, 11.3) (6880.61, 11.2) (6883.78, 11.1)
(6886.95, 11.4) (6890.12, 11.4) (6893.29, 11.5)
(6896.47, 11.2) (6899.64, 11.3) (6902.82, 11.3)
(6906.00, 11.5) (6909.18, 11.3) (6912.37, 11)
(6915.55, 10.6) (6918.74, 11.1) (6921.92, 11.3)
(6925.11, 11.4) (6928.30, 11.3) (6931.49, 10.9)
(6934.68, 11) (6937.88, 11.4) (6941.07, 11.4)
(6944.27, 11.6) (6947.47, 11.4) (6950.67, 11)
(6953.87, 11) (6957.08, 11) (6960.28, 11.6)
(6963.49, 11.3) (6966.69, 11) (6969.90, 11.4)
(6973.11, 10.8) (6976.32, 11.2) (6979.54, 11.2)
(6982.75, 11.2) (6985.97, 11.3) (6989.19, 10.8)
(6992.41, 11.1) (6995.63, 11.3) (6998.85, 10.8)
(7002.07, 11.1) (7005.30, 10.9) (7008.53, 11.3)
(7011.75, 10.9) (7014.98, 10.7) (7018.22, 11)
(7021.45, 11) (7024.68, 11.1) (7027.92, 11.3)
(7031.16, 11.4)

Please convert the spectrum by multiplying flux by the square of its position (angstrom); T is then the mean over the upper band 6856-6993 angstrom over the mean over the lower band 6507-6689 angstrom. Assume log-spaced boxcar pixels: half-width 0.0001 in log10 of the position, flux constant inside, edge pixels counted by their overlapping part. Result 1.05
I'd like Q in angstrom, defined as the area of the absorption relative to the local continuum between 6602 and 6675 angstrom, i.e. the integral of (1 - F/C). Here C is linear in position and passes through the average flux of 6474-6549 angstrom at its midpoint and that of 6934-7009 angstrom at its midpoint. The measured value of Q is -0.4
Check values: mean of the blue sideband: 12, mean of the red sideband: 11.2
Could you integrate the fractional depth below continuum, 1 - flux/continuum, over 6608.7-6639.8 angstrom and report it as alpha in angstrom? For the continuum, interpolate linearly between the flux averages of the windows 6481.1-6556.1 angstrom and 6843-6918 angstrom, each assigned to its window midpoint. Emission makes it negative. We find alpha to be -0.6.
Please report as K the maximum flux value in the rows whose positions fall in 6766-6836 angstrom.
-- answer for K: 11.9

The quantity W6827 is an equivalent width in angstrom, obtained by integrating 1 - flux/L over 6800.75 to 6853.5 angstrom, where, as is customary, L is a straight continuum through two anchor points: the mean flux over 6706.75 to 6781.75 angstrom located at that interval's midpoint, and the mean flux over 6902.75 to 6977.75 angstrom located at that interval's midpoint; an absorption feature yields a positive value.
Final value -0.7 angstrom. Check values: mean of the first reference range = 11.5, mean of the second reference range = 11.2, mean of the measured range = 11.5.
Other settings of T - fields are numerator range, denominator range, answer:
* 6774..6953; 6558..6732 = 1.04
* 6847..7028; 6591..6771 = 1.04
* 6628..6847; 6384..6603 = 1.05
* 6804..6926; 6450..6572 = 1.08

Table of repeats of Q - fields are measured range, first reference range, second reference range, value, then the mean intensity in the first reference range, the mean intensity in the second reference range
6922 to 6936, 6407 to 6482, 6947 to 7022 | 0.0 angstrom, 11.9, 11.1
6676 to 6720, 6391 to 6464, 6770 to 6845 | 0.0 angstrom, 11.9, 11.6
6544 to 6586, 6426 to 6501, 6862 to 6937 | 0.9 angstrom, 11.9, 11.3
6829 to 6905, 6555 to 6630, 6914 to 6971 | -0.7 angstrom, 11.7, 11.2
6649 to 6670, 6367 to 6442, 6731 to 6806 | 0.1 angstrom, 12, 11.5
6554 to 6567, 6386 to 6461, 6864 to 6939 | 1.1 angstrom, 12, 11.3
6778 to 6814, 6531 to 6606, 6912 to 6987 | -0.7 angstrom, 11.7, 11.2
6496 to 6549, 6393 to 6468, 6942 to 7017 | -0.9 angstrom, 11.9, 11.1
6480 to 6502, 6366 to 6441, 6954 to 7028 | 0.2 angstrom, 12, 11.1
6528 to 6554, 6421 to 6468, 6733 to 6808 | -0.5 angstrom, 11.9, 11.5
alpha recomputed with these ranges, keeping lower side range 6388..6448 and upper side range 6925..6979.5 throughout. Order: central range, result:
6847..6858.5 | 0.0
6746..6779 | 0.1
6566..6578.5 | 0.2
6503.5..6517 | -0.4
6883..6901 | 0.0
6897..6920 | 0.2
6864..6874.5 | -0.3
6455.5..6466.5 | 0.1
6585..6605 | -0.2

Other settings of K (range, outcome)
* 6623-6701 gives 12.2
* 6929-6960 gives 11.6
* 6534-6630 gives 12.4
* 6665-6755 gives 12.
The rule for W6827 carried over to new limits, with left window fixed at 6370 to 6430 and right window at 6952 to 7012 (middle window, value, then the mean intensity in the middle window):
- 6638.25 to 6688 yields -0.07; 11.7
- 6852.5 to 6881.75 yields -0.29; 11.4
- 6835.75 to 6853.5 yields -0.18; 11.5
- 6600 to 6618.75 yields -0.15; 11.8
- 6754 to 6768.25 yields -0.06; 11.5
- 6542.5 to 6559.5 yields 0.05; 11.8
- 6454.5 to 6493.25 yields 0.24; 11.9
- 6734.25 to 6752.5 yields -0.04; 11.5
